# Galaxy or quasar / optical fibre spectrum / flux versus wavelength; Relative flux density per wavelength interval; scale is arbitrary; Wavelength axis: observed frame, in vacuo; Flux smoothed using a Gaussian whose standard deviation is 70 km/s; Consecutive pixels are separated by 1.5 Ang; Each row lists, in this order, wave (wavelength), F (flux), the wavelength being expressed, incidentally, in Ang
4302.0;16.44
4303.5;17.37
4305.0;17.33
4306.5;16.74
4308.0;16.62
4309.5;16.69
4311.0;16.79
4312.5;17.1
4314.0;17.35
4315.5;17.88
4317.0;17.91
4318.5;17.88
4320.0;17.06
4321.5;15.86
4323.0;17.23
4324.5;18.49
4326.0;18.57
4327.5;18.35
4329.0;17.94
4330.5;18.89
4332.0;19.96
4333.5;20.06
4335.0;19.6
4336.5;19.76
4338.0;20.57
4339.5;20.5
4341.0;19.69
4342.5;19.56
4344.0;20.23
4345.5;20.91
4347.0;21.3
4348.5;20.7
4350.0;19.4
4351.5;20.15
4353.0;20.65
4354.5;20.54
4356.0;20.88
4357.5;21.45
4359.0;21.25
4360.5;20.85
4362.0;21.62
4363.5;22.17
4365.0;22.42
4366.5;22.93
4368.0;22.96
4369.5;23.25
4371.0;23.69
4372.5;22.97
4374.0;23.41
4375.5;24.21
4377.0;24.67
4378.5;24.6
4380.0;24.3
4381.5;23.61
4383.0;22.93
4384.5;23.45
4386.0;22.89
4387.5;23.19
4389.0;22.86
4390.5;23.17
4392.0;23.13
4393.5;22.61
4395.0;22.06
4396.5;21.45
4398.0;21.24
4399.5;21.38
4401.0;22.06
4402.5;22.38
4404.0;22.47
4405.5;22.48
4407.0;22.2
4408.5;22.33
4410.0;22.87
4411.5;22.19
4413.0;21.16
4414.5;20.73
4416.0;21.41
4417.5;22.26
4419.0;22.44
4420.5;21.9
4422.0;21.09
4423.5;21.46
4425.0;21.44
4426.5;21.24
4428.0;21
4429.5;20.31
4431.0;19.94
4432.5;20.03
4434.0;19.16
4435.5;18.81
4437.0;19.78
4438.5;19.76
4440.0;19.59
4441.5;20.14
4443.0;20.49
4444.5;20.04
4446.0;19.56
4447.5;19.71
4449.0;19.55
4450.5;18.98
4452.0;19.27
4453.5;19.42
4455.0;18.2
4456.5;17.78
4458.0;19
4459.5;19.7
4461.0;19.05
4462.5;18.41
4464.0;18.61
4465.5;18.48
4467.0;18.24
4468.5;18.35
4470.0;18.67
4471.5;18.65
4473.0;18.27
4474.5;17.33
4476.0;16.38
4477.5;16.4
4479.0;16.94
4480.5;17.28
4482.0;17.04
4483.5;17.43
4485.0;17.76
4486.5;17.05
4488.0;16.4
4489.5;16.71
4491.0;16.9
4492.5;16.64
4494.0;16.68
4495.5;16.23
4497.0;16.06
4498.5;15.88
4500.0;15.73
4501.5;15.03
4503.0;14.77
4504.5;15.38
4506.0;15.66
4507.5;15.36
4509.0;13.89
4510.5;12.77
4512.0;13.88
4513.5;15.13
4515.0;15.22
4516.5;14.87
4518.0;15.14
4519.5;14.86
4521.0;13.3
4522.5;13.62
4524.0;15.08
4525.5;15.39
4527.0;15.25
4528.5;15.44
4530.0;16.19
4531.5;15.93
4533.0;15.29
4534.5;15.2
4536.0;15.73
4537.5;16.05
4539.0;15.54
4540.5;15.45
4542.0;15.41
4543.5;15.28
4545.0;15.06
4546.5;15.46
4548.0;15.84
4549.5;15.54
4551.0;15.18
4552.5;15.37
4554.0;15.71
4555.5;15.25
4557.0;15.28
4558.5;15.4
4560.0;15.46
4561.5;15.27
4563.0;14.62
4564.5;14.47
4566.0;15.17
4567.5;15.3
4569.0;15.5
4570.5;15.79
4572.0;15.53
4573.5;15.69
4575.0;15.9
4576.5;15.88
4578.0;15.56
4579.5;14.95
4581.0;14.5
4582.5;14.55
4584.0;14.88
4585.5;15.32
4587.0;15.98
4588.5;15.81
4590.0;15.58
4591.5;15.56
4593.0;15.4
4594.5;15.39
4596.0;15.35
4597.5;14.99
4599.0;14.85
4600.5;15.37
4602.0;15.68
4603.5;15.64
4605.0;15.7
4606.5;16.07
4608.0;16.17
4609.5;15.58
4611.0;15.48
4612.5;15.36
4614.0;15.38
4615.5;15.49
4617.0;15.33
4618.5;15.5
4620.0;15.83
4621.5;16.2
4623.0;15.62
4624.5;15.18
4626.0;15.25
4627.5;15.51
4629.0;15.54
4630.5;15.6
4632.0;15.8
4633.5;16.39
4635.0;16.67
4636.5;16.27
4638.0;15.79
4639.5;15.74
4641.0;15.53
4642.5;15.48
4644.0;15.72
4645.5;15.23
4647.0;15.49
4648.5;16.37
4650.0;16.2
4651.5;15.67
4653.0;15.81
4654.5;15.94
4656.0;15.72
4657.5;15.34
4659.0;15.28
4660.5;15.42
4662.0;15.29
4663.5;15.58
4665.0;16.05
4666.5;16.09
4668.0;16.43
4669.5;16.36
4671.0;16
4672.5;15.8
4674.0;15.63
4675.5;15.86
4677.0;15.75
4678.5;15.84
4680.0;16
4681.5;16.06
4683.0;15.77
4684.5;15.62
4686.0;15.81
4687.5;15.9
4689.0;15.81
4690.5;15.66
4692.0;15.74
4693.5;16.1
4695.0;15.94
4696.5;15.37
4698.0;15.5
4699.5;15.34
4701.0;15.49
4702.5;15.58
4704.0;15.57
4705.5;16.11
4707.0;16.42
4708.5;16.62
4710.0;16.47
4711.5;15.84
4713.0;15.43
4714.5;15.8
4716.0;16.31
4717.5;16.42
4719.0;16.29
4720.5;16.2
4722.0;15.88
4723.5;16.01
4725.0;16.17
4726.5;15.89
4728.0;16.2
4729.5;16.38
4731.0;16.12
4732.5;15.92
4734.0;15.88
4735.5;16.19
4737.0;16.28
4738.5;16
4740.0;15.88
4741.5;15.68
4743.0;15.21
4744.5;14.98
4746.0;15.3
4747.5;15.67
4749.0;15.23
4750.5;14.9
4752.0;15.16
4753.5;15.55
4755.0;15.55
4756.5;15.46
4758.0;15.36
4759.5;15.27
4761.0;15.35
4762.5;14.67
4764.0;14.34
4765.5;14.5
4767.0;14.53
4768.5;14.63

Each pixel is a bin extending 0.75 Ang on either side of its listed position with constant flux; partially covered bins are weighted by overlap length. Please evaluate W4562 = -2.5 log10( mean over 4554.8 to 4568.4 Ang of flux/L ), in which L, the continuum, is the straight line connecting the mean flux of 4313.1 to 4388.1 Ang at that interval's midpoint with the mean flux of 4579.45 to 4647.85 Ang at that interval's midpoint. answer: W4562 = 0.10 mag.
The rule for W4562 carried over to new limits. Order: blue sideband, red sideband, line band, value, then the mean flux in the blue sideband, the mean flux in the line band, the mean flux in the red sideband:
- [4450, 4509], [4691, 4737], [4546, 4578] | 0.10 mag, 17.3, 15.4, 16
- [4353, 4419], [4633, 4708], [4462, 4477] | 0.14 mag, 22.5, 18.1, 15.8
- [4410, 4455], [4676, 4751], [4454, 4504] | 0.14 mag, 20.4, 17.3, 15.9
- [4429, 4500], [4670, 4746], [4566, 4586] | 0.12 mag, 18.3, 15.3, 15.9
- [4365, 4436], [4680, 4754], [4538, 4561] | 0.24 mag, 22.2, 15.4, 15.8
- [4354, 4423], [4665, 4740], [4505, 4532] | 0.31 mag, 22.4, 14.8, 16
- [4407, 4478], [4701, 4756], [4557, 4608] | 0.16 mag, 19.8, 15.4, 15.9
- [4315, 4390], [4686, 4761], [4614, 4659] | 0.08 mag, 20.9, 15.7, 15.8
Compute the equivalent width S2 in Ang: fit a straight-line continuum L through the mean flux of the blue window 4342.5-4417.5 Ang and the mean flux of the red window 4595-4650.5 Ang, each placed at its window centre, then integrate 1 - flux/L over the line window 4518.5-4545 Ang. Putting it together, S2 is 4.2 Ang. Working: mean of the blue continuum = 22.2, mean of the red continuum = 15.7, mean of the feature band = 15.2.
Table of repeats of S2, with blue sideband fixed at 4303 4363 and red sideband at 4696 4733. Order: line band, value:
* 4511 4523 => 2.1 Ang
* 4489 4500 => 0.8 Ang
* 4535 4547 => 1.3 Ang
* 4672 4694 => 0.6 Ang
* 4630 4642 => 0.5 Ang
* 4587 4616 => 2.3 Ang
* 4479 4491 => 0.5 Ang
